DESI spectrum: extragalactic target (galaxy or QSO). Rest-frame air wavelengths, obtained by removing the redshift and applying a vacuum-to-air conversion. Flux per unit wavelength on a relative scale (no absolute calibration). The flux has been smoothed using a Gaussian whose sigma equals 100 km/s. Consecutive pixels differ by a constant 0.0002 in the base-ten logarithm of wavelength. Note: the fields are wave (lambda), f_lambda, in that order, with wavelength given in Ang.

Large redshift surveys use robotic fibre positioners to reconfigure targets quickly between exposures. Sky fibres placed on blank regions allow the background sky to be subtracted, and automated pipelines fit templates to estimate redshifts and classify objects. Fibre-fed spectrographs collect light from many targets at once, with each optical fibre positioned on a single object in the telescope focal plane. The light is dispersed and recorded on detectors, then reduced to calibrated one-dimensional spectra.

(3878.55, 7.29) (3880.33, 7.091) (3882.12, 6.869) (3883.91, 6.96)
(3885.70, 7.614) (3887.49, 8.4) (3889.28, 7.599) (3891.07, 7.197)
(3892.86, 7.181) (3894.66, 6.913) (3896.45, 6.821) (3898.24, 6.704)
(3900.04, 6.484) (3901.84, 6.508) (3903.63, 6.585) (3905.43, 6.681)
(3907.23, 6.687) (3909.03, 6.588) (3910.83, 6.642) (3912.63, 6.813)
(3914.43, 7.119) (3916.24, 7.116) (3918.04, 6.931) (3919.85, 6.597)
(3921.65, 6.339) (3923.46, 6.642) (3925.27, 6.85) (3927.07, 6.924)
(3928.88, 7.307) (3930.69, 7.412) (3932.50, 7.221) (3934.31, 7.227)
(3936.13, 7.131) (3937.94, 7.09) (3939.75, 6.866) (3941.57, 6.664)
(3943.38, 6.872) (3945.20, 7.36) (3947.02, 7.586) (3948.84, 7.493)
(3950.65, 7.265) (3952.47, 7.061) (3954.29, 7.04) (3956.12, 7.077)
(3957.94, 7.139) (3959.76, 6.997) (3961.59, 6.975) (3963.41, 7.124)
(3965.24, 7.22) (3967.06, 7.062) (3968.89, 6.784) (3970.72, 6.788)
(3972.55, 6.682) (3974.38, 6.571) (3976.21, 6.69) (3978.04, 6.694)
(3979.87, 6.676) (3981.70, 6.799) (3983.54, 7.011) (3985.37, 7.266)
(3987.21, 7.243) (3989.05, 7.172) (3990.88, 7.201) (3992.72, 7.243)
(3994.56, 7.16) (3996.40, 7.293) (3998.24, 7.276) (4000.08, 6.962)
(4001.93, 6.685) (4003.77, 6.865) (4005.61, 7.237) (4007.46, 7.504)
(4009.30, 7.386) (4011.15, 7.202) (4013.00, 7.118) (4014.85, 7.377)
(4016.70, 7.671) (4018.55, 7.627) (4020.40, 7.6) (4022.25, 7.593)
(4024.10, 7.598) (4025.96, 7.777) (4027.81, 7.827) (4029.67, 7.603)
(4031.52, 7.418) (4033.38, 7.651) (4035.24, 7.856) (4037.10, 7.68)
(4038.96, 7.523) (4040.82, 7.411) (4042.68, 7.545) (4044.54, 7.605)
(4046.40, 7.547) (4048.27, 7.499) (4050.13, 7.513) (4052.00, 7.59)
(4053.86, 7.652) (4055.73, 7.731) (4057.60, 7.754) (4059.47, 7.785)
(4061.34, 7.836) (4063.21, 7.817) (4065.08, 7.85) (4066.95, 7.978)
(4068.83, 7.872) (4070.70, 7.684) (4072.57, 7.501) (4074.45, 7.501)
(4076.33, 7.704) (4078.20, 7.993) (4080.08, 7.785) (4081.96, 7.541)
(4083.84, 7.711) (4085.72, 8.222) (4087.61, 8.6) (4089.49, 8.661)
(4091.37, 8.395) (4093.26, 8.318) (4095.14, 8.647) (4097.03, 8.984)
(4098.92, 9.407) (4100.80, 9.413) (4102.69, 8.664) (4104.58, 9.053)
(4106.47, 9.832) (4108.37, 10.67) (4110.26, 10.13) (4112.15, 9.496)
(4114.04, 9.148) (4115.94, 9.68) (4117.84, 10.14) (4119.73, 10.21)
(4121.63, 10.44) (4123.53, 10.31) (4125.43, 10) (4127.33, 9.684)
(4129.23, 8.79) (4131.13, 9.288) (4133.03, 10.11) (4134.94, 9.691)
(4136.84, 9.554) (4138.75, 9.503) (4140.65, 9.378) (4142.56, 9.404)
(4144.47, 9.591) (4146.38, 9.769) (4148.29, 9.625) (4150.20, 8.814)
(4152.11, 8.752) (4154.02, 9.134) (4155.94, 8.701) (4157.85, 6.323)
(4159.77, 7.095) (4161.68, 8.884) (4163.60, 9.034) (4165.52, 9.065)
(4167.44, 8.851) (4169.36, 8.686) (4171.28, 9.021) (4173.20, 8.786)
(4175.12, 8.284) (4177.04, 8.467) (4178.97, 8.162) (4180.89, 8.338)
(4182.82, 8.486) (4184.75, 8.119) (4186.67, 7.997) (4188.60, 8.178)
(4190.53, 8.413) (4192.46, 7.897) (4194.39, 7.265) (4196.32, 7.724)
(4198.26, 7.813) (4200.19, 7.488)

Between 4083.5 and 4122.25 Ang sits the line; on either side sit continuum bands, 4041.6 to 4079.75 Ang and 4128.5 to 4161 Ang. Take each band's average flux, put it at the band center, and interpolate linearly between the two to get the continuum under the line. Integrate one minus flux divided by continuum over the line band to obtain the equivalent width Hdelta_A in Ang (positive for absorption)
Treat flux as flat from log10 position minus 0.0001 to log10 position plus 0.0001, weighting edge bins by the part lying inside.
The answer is -4.0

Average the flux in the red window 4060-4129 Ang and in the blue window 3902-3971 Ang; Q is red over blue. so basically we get 1.26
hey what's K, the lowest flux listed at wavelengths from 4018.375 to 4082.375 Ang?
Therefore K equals 7.411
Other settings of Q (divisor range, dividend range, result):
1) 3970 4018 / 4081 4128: 1.31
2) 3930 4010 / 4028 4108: 1.14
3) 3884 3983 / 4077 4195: 1.28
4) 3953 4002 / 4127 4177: 1.28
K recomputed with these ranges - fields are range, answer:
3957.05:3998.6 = 6.571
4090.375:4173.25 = 6.323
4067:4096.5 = 7.501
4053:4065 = 7.652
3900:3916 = 6.484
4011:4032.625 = 7.118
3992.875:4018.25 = 6.685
